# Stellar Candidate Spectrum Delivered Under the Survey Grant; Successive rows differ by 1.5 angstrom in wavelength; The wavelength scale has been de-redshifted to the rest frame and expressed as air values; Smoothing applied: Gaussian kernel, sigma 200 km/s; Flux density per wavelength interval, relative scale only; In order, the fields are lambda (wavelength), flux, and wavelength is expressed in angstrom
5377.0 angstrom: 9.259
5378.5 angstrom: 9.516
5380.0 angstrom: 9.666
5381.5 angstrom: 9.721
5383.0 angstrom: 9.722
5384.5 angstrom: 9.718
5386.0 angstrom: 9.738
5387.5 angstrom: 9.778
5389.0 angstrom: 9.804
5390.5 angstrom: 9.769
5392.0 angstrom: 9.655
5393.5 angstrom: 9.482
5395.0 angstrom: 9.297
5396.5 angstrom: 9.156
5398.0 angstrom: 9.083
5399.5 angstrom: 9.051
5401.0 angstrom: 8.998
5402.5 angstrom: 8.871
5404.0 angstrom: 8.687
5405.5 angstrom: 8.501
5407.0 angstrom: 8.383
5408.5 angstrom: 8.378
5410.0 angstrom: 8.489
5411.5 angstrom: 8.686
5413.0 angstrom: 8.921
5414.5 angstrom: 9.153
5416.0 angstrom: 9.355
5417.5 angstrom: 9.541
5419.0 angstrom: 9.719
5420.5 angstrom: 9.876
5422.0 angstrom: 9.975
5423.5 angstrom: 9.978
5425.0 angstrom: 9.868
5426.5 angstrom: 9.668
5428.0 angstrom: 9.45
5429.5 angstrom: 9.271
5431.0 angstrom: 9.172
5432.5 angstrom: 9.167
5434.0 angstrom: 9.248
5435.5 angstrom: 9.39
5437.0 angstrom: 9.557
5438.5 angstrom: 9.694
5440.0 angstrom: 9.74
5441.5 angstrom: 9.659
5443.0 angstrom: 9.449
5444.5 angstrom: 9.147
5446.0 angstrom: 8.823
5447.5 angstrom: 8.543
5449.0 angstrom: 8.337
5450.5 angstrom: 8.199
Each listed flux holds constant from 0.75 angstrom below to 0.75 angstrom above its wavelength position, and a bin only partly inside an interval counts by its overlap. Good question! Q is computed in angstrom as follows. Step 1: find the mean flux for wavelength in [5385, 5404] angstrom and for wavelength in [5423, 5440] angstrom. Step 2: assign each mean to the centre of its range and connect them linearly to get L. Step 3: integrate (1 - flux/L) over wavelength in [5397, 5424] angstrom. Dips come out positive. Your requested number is 1.0 angstrom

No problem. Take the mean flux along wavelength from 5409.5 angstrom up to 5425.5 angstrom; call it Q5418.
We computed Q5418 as 9.42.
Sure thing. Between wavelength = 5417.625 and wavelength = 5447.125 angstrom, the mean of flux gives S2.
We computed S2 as 9.51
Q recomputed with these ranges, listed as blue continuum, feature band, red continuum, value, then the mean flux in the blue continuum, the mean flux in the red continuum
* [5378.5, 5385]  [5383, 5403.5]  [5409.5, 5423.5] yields 0.3 angstrom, 9.68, 9.35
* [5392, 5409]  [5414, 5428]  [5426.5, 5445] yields -0.7 angstrom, 8.94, 9.43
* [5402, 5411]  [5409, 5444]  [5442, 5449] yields -2.7 angstrom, 8.55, 8.94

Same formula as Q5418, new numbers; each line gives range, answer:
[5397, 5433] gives 9.18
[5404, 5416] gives 8.69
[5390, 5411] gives 8.97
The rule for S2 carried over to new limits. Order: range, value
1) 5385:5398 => 9.56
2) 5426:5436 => 9.33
